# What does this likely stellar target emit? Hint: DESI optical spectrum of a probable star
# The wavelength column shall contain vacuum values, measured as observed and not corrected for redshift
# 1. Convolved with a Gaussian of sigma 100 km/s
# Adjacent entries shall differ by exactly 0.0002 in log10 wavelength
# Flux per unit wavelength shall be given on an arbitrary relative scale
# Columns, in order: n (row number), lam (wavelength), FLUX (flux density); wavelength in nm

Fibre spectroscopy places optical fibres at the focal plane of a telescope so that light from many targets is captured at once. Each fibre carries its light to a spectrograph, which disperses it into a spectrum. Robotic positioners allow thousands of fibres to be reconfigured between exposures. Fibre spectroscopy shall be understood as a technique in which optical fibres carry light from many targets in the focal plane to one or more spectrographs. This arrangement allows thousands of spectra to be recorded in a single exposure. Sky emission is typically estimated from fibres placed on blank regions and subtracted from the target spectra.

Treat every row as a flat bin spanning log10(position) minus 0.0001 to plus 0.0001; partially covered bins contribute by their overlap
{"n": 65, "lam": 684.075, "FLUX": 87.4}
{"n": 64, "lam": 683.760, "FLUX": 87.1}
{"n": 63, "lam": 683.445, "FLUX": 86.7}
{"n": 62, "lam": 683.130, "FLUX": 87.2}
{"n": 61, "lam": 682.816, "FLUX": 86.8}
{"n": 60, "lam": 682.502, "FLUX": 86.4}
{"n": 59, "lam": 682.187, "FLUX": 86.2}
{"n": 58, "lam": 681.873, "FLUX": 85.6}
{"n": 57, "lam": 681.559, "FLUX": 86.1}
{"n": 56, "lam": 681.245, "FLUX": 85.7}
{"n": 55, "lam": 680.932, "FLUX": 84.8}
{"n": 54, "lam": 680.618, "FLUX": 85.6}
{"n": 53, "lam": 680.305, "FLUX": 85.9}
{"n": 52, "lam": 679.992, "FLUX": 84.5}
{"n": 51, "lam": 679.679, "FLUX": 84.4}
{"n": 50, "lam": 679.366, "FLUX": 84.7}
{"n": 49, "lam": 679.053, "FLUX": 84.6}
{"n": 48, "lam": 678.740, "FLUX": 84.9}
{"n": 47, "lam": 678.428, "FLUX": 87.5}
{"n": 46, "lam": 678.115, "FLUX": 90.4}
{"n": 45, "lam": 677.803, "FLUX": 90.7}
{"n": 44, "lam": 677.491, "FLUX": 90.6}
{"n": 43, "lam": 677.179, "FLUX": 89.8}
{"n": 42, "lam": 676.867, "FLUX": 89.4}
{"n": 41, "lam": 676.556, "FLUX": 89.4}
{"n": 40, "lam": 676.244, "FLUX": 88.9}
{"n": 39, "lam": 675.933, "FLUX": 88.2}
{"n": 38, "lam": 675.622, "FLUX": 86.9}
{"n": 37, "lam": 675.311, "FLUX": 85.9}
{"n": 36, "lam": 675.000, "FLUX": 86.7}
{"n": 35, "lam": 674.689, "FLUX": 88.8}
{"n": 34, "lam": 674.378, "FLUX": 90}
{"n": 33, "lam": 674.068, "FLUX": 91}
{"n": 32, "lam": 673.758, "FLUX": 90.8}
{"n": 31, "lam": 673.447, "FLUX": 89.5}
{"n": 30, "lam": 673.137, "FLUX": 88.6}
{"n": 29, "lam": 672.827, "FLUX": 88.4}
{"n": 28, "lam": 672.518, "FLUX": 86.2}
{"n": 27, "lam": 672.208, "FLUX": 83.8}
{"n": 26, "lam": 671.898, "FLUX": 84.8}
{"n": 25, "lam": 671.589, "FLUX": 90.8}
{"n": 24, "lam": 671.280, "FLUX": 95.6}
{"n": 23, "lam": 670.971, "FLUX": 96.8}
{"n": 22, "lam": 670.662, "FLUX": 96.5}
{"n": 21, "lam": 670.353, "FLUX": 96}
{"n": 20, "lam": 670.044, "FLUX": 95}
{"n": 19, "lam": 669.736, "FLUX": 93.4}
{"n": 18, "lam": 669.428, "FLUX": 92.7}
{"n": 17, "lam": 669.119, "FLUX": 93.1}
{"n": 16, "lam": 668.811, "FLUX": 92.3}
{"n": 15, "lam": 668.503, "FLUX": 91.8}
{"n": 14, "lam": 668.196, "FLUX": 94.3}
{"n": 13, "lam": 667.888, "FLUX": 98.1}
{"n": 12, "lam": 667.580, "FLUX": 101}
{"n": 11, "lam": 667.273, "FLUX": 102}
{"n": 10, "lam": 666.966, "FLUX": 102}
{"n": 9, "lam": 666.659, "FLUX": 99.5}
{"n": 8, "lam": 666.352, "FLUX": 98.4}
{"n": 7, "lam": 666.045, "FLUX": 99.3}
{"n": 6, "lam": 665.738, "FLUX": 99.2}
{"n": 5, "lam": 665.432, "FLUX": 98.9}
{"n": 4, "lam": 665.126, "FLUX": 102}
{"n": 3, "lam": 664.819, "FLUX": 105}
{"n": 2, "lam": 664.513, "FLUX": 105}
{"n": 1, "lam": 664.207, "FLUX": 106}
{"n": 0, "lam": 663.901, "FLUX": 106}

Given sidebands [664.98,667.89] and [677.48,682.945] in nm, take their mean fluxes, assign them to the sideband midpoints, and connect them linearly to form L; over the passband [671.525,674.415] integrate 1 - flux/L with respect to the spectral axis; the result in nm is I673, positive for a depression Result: 0.164 nm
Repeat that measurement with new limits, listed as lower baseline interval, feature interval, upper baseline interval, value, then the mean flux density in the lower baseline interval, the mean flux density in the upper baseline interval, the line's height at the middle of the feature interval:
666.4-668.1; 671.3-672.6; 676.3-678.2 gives 0.109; 100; 90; 95.4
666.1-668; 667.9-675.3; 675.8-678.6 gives 0.323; 100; 89.4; 95.3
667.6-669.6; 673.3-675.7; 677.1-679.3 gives 0.045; 94.2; 88.1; 90.5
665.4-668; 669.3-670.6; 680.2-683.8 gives 0.034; 99.9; 86.1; 97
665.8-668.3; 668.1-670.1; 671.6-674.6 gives 0.052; 99.4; 88.3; 95.6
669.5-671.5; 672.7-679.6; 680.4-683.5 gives 0.179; 95.3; 86.1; 90.8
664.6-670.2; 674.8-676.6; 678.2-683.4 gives 0.054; 97.7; 85.8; 90.3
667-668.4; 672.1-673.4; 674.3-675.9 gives 0.058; 98.9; 87.6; 91.2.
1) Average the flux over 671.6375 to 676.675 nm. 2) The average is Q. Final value 88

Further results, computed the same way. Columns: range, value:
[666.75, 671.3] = 96.1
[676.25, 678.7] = 89.4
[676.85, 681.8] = 86.7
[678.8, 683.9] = 85.7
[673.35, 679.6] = 88.4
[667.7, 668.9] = 94.4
